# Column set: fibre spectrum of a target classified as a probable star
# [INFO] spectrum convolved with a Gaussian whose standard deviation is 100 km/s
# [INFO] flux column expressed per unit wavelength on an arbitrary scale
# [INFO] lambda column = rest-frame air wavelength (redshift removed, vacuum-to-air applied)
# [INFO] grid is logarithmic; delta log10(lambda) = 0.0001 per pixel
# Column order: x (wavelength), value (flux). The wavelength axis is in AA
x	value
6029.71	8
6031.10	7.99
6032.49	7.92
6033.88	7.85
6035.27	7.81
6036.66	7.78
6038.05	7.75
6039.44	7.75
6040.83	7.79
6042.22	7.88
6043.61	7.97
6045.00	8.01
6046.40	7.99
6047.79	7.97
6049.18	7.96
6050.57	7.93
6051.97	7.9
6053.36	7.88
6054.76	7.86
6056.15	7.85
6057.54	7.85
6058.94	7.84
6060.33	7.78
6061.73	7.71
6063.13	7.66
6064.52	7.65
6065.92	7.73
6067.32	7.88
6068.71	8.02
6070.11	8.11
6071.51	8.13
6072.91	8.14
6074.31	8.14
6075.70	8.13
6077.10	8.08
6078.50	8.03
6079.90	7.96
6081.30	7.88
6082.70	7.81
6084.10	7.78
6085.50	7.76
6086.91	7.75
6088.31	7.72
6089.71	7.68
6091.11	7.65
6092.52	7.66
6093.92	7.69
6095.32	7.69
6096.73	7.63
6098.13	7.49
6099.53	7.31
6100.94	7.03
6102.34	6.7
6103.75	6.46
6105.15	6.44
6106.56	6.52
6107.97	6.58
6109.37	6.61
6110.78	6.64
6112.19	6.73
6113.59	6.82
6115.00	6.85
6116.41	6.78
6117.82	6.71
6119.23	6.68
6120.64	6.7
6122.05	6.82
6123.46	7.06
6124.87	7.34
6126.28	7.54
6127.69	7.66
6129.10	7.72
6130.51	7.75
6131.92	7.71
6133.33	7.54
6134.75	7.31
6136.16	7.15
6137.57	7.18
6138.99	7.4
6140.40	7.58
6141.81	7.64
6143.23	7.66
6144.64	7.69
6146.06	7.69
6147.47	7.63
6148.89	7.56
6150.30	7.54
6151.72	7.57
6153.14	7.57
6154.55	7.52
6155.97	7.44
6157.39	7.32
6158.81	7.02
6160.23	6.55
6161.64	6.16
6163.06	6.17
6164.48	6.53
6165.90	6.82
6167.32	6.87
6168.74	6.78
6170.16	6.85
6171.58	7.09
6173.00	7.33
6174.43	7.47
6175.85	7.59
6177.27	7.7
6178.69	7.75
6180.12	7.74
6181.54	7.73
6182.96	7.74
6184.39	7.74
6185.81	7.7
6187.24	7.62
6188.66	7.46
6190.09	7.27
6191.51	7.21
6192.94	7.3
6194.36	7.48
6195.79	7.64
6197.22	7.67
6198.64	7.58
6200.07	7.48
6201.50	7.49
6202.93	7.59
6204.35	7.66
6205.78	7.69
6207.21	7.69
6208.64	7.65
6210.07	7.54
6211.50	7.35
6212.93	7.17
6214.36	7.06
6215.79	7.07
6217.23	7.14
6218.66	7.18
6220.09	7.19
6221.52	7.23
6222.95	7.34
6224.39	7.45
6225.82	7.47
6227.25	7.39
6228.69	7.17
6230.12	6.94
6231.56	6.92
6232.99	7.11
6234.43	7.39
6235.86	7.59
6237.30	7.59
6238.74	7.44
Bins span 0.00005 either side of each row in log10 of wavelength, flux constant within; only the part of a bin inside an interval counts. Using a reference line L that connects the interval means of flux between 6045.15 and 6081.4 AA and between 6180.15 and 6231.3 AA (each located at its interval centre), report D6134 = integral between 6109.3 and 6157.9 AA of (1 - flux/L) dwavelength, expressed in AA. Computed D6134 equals 2.4 AA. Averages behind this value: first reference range 7.93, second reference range 7.43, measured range 7.3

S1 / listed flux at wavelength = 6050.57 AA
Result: 7.93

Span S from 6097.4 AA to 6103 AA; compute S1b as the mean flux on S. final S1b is 7.15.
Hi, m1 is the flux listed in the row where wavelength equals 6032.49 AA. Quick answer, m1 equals 7.92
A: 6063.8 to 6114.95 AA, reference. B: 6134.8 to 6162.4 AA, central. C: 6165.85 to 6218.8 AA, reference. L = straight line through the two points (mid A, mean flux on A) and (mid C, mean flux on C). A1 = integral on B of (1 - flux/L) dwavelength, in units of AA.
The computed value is 0.4 AA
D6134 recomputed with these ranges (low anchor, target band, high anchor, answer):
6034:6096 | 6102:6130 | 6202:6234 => 2.9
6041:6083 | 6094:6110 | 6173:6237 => 1.7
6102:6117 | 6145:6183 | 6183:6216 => -0.5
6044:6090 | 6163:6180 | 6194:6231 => 0.9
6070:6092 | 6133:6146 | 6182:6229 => 0.4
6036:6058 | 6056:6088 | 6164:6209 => -0.4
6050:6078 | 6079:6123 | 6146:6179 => 2.6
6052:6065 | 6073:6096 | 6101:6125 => -1.8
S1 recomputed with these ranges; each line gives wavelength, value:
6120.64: 6.7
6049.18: 7.96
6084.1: 7.78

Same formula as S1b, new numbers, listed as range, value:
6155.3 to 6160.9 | 7.08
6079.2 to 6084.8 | 7.86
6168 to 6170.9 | 6.82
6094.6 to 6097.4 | 7.65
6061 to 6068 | 7.72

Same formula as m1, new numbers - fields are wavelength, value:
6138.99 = 7.4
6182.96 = 7.74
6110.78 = 6.64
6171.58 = 7.09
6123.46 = 7.06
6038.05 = 7.75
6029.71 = 8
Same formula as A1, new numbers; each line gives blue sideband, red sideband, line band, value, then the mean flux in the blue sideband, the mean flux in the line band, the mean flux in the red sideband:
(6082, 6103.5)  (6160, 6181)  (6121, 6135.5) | -0.2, 7.53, 7.43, 7.04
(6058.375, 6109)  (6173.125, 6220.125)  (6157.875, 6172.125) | 1.6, 7.61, 6.69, 7.5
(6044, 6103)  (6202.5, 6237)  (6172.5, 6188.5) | -0.4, 7.8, 7.64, 7.33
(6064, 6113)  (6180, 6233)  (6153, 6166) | 1.0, 7.52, 6.89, 7.42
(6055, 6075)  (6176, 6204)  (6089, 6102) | 0.5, 7.89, 7.52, 7.58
